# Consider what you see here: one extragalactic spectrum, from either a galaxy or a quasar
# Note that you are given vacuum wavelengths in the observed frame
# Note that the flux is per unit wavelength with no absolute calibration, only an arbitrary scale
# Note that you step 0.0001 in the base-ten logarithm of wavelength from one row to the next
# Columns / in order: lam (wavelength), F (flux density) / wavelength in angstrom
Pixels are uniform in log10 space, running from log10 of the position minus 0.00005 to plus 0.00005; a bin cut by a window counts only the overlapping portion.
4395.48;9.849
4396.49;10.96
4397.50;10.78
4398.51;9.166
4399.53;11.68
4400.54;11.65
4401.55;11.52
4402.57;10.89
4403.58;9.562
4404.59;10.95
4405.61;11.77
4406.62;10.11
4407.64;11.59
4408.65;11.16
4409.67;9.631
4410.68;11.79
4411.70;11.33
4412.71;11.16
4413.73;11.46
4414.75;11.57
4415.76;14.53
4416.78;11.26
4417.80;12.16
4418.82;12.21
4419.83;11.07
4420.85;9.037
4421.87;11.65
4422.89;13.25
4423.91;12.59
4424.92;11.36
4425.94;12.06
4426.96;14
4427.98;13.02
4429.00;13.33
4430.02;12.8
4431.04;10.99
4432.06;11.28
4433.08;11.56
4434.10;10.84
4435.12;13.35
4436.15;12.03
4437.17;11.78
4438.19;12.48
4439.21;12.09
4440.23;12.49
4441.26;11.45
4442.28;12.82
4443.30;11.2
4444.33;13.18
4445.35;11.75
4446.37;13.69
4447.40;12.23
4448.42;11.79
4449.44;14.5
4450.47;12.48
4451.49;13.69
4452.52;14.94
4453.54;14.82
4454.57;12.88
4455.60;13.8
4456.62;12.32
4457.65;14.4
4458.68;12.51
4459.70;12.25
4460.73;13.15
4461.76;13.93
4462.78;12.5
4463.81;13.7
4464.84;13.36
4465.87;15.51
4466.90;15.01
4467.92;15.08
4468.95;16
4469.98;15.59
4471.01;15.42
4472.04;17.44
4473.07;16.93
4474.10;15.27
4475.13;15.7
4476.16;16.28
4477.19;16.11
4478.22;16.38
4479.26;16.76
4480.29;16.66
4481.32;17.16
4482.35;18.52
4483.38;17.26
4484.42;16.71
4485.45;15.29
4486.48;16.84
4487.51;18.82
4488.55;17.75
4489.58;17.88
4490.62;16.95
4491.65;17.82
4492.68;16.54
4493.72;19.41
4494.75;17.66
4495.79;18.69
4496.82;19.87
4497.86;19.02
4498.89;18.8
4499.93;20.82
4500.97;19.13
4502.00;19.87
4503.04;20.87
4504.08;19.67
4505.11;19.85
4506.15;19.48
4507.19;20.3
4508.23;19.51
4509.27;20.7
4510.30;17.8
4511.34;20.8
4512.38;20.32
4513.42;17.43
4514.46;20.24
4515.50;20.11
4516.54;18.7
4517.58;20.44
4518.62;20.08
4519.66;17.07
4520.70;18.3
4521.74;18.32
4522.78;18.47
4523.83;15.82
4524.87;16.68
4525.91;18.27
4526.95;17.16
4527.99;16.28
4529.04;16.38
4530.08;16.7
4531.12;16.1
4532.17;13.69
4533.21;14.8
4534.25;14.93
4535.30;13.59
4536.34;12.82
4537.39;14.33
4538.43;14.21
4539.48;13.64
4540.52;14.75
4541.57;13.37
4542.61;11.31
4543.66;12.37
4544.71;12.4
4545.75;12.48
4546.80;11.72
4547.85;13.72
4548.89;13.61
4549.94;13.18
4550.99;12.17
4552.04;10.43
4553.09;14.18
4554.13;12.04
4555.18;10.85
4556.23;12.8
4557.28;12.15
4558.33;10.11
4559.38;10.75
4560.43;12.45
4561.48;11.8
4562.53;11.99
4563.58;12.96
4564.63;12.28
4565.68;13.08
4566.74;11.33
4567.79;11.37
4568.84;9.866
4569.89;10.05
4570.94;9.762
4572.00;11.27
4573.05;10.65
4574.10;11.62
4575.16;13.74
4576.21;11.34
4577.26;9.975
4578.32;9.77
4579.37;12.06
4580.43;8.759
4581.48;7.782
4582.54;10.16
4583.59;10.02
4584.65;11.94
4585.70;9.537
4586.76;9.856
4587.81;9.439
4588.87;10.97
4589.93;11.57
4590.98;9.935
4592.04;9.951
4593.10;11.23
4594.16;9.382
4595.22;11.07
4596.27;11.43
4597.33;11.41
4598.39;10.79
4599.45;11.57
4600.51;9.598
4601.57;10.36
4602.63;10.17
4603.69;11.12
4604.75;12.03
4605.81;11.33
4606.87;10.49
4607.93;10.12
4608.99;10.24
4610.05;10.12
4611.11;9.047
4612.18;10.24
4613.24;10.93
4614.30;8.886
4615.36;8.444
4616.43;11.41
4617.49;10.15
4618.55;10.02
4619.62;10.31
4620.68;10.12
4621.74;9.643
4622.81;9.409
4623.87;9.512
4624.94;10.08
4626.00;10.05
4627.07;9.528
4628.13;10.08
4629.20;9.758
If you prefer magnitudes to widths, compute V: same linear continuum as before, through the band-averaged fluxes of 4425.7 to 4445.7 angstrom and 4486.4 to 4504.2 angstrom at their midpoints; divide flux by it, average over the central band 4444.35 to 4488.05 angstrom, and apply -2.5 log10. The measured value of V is 0.05 mag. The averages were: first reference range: 12.2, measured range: 14.9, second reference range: 18.7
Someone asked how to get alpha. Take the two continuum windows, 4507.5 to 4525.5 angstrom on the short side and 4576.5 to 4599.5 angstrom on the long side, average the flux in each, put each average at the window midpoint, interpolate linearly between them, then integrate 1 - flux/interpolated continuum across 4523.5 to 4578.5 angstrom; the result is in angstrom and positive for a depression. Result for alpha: 6.9 angstrom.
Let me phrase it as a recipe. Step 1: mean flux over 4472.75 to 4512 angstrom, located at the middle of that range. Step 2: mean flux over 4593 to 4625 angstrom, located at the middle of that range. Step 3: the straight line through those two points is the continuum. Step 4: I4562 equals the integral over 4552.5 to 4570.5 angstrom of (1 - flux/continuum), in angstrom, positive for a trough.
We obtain 2.4 angstrom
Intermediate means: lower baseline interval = 18.2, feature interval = 11.8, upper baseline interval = 10.3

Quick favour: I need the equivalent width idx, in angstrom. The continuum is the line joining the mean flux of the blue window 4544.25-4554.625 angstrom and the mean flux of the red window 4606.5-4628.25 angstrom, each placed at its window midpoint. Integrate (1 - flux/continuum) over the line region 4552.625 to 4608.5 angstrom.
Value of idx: 1.9 angstrom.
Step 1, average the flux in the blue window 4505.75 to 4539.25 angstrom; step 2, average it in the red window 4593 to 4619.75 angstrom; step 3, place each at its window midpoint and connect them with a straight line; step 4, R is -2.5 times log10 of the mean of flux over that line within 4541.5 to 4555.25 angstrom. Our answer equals 0.22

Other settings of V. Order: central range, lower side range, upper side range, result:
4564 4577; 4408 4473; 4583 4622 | -0.046 mag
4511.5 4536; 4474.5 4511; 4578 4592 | -0.123 mag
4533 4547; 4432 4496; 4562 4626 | -0.090 mag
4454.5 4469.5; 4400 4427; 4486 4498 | 0.132 mag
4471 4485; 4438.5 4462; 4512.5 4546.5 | -0.186 mag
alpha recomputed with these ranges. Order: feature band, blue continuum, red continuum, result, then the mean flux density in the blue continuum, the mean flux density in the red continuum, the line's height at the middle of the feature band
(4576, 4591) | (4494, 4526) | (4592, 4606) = 2.5 angstrom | 19.1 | 10.8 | 12.3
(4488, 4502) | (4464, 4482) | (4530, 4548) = -3.1 angstrom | 15.9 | 13.6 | 15.2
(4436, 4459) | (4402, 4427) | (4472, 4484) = 2.1 angstrom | 11.5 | 16.7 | 14.2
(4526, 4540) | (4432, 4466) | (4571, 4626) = -4.4 angstrom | 12.8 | 10.4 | 11.5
